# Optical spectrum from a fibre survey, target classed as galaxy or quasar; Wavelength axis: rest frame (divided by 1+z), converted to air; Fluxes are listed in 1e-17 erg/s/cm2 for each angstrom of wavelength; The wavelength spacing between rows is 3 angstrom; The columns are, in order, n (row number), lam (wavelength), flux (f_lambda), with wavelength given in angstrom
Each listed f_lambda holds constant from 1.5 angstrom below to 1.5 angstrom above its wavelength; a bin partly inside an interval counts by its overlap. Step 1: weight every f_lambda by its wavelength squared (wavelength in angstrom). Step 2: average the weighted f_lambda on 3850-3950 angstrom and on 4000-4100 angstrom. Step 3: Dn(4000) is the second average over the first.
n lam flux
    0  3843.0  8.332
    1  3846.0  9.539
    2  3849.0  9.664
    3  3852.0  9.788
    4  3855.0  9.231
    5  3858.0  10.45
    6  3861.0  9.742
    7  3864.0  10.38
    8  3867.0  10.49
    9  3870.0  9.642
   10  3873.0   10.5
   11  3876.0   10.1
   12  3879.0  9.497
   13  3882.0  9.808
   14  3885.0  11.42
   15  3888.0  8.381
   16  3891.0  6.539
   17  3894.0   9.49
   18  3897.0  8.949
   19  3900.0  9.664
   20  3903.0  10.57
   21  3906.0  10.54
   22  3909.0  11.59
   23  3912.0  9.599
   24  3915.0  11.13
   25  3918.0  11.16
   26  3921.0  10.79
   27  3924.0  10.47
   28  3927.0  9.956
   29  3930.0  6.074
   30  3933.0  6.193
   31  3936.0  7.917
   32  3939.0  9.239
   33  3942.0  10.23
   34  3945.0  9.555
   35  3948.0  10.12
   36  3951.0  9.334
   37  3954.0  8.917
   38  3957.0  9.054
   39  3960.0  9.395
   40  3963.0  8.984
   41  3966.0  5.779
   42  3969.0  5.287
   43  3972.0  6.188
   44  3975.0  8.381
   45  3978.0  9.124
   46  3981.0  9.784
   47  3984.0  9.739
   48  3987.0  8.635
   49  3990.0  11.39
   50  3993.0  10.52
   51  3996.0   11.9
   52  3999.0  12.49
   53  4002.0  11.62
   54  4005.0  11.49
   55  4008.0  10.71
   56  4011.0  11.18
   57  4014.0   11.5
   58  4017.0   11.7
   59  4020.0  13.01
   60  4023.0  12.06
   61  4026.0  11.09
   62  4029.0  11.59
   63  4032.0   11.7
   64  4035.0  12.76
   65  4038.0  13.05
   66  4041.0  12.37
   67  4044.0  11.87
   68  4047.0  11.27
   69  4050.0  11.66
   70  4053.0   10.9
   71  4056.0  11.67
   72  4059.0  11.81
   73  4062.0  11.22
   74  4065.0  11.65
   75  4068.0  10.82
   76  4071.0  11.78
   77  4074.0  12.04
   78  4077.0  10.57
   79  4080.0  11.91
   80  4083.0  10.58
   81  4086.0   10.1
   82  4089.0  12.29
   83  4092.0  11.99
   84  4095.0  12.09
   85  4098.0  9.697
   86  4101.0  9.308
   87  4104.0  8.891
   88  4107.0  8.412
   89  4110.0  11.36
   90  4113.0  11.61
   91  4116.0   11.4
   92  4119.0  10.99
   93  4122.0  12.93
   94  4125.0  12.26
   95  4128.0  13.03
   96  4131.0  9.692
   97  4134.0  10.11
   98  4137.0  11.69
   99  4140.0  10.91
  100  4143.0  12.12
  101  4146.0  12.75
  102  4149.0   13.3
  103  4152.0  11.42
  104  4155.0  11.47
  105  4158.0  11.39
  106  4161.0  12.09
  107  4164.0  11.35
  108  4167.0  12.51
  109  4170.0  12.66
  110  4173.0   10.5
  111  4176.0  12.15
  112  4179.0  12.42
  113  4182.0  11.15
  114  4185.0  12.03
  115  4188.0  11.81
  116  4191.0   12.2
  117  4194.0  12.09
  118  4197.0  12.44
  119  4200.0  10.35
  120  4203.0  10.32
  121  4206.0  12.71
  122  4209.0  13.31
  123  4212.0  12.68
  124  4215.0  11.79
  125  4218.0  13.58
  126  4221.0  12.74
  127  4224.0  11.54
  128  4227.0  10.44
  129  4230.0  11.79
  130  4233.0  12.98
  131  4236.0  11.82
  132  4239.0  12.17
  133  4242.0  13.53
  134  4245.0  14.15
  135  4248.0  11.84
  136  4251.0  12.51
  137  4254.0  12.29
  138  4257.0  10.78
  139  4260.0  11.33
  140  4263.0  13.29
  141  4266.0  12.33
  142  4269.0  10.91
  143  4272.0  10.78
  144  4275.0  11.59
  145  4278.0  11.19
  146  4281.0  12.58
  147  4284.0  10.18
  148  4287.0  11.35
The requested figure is 1.3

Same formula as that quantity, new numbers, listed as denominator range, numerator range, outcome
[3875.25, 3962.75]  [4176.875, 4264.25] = 1.48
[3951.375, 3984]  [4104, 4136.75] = 1.46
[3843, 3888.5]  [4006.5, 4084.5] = 1.29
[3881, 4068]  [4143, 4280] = 1.32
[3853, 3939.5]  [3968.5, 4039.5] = 1.18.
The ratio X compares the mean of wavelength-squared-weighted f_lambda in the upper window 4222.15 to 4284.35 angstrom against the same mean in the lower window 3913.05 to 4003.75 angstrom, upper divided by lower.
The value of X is 1.5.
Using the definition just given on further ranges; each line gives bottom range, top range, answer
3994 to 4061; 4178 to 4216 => 1.10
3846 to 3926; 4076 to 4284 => 1.36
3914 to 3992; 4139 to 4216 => 1.49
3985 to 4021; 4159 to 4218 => 1.16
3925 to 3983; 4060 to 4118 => 1.39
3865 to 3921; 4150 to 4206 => 1.35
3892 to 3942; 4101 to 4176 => 1.33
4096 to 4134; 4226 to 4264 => 1.21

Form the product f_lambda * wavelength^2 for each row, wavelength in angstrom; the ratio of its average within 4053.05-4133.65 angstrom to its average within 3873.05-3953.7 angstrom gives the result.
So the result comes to 1.3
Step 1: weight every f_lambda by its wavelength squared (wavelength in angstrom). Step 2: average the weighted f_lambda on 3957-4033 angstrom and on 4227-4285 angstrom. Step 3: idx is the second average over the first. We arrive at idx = 1.33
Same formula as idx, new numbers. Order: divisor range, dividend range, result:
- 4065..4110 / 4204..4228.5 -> 1.21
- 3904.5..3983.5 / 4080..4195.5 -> 1.40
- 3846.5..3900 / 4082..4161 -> 1.32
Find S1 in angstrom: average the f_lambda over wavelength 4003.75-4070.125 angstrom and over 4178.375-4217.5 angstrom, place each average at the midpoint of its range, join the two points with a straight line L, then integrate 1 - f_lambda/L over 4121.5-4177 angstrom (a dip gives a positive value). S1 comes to 0.49 angstrom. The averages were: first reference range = 11.7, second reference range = 12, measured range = 11.8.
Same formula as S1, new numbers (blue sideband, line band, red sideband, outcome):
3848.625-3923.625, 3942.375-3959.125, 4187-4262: 1.5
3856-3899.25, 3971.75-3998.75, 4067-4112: 1.2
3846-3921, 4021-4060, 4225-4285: -3.8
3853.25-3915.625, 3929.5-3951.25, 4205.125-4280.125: 3.4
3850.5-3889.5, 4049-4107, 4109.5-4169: 1.5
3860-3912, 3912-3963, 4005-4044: 6.0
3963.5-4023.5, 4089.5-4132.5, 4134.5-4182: 1.3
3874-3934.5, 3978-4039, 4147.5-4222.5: -4.7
